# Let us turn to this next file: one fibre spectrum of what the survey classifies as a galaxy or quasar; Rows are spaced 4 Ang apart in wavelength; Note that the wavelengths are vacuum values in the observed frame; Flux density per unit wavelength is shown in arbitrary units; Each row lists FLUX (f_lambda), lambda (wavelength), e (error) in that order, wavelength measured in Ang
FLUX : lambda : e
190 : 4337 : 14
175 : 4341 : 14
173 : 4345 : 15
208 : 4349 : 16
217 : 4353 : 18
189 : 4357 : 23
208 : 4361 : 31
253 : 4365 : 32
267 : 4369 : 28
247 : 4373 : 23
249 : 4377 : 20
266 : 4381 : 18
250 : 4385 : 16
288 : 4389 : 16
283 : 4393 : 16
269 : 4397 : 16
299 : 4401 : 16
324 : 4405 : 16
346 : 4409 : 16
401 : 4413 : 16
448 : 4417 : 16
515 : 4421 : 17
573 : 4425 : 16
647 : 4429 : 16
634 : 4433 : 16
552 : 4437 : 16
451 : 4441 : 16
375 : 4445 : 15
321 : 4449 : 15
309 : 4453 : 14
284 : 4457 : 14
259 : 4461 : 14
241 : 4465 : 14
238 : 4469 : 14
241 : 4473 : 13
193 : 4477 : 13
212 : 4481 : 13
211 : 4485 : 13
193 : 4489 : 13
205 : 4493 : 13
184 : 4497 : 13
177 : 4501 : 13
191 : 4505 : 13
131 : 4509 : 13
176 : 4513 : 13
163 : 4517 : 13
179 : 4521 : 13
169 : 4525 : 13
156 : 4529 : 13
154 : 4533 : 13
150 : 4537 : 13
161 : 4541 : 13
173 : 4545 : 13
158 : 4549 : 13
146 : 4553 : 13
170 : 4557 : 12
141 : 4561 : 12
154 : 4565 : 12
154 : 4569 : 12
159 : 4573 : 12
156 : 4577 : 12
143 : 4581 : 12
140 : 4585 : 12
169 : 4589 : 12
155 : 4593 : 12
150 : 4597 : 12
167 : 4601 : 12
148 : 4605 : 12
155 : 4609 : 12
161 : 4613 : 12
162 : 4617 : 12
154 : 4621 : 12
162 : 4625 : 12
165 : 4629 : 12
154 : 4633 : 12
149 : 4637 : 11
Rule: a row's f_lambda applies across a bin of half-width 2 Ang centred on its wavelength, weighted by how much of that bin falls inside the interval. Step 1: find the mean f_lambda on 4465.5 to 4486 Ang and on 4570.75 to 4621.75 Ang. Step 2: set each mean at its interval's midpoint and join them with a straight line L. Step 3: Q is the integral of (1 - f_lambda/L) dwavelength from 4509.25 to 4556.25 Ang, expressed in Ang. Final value 7.1 Ang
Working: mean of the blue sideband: 221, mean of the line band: 161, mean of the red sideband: 155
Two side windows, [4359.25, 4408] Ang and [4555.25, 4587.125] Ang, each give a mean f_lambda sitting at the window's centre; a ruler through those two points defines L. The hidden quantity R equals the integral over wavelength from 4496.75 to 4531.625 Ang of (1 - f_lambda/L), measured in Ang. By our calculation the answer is 3.5 Ang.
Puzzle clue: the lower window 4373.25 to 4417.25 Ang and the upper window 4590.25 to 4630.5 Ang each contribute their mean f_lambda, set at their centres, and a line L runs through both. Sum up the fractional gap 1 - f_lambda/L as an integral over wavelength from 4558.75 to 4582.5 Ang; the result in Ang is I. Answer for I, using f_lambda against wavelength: 4.26 Ang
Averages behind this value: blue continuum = 303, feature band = 152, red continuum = 158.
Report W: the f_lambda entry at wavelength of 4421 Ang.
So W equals 515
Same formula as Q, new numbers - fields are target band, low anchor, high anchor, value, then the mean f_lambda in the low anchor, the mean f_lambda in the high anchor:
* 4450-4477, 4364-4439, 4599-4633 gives 4.7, 376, 159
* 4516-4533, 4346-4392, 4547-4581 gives 0.6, 240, 154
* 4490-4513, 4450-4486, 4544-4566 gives 3.7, 246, 156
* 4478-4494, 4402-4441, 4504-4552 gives 4.7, 486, 162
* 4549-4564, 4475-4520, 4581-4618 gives 1.3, 185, 155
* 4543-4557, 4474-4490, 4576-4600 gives 0.9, 205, 153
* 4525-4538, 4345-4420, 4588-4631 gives 2.9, 279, 159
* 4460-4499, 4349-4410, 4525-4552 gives -3.9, 260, 159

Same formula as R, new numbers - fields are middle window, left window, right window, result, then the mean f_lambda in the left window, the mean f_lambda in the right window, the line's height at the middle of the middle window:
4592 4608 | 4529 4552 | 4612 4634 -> 0.4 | 158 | 160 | 159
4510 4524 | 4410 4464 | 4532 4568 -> 4.0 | 438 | 156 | 239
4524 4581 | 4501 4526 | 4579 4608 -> 1.7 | 169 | 153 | 161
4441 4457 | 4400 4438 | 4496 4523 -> 1.4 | 476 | 171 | 375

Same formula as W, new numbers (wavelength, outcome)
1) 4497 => 184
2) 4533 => 154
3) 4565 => 154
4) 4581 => 143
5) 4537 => 150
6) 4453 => 309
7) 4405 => 324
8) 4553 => 146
